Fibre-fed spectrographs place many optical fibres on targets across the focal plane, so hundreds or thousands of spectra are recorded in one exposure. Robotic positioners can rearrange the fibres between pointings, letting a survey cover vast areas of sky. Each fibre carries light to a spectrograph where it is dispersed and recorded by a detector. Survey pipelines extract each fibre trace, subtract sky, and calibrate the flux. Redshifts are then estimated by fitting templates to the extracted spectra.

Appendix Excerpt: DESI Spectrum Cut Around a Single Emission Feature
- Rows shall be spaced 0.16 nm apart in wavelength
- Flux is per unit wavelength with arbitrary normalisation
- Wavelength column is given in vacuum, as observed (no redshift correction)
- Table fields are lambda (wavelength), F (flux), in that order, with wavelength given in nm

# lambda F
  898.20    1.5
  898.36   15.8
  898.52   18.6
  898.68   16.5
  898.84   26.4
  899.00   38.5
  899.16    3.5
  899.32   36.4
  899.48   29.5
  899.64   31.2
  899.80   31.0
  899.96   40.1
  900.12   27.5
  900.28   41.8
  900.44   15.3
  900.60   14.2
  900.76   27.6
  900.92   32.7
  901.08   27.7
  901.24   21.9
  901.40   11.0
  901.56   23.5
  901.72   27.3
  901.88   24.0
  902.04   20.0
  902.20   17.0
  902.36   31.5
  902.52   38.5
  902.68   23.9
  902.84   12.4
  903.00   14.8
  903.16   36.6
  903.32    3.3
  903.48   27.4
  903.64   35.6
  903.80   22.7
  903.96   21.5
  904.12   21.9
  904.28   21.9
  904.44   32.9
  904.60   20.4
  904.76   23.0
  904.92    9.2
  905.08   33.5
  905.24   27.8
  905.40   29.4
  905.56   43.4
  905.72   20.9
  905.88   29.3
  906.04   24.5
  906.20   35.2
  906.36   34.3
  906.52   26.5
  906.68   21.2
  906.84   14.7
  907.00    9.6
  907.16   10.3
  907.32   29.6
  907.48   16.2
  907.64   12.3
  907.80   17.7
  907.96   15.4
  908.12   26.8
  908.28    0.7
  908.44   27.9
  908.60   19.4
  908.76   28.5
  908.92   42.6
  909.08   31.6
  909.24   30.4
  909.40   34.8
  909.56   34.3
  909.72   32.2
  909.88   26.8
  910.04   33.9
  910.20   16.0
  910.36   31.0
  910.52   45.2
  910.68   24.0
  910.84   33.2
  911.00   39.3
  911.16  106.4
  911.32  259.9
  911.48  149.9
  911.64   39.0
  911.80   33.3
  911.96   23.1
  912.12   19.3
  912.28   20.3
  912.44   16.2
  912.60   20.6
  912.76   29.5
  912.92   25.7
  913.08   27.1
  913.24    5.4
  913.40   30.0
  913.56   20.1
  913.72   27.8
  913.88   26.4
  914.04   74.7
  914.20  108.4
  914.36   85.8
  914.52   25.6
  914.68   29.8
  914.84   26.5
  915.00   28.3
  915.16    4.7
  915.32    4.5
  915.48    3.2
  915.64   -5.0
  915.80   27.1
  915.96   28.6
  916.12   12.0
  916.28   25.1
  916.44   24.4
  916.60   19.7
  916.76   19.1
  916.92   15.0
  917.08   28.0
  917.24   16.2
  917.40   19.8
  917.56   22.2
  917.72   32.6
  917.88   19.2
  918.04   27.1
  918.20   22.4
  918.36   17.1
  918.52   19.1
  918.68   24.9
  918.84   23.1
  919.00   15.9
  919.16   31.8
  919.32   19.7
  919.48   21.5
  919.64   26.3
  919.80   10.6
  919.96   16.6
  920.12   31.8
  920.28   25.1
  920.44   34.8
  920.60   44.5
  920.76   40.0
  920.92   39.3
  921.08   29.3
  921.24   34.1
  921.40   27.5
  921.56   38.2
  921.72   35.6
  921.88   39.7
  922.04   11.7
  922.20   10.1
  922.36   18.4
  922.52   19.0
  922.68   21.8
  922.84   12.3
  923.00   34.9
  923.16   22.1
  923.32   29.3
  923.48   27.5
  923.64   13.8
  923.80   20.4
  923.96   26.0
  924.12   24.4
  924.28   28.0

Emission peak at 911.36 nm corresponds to H-alpha 6563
